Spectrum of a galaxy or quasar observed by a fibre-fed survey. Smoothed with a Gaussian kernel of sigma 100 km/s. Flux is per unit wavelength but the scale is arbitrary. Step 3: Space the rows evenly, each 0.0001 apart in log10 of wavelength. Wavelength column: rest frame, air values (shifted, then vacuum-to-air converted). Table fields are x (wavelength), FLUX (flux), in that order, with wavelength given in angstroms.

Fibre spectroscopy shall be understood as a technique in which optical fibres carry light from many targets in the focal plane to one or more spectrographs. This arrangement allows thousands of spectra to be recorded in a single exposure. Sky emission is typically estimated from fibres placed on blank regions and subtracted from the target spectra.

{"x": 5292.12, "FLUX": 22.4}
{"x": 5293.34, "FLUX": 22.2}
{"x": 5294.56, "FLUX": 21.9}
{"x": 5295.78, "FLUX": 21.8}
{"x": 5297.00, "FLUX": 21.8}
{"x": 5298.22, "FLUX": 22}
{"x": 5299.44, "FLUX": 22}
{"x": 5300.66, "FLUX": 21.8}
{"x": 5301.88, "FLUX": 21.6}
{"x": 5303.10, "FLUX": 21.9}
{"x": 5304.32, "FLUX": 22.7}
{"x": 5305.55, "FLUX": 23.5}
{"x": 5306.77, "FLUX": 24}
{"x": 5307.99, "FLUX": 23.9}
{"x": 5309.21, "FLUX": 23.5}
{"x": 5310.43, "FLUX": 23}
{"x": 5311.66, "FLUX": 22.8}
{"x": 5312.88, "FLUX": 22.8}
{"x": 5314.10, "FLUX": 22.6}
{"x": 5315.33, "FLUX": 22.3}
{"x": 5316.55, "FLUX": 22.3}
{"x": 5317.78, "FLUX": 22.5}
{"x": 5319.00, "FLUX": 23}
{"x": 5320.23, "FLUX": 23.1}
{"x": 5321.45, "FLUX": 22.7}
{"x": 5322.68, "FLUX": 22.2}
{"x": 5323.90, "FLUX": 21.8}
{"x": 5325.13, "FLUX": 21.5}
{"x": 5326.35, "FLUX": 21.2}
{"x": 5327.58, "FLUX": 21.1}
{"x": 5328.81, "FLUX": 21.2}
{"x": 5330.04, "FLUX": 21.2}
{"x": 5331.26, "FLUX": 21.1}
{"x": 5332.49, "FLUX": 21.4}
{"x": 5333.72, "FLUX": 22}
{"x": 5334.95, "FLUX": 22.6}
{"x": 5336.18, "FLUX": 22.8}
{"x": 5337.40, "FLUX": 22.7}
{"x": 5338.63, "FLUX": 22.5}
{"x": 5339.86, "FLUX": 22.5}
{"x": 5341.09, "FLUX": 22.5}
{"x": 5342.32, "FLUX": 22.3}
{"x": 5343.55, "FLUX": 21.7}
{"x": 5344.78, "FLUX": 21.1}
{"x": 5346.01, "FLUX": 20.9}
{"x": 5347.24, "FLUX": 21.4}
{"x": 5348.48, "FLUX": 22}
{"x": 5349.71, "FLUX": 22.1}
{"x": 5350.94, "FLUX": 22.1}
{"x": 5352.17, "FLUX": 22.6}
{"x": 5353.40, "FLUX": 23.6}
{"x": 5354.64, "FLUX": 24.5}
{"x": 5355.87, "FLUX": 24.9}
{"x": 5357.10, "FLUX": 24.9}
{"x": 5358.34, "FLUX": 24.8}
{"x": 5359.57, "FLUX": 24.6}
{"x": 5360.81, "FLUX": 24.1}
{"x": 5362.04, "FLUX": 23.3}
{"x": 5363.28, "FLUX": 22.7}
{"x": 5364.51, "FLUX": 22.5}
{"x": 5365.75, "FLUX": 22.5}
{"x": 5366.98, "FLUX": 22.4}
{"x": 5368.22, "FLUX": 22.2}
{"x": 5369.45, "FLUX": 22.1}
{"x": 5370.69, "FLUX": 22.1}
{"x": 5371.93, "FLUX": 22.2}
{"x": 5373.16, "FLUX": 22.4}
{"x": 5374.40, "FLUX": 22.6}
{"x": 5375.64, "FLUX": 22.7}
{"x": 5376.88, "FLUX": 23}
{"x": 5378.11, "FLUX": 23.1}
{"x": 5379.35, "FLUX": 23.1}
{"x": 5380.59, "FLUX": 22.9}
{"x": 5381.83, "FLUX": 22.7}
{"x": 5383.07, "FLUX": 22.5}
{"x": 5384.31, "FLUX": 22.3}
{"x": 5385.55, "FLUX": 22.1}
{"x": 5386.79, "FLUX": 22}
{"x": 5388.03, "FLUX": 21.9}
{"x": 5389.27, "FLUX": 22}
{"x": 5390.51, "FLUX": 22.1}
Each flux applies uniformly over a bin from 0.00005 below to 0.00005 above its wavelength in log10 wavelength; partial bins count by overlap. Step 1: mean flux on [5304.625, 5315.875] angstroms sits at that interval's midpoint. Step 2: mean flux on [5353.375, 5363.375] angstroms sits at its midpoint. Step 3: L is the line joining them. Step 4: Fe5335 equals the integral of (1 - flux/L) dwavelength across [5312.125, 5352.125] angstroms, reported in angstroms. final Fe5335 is 2.7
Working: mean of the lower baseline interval 23.1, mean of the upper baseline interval 24.2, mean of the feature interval 22.1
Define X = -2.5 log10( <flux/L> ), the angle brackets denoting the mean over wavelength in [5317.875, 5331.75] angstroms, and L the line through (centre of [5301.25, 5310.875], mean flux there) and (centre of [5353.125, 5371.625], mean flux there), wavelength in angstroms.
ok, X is 0.06 mag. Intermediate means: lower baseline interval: 23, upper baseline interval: 23.4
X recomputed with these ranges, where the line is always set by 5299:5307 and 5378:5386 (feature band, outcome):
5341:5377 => -0.008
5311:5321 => -0.010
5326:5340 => 0.033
